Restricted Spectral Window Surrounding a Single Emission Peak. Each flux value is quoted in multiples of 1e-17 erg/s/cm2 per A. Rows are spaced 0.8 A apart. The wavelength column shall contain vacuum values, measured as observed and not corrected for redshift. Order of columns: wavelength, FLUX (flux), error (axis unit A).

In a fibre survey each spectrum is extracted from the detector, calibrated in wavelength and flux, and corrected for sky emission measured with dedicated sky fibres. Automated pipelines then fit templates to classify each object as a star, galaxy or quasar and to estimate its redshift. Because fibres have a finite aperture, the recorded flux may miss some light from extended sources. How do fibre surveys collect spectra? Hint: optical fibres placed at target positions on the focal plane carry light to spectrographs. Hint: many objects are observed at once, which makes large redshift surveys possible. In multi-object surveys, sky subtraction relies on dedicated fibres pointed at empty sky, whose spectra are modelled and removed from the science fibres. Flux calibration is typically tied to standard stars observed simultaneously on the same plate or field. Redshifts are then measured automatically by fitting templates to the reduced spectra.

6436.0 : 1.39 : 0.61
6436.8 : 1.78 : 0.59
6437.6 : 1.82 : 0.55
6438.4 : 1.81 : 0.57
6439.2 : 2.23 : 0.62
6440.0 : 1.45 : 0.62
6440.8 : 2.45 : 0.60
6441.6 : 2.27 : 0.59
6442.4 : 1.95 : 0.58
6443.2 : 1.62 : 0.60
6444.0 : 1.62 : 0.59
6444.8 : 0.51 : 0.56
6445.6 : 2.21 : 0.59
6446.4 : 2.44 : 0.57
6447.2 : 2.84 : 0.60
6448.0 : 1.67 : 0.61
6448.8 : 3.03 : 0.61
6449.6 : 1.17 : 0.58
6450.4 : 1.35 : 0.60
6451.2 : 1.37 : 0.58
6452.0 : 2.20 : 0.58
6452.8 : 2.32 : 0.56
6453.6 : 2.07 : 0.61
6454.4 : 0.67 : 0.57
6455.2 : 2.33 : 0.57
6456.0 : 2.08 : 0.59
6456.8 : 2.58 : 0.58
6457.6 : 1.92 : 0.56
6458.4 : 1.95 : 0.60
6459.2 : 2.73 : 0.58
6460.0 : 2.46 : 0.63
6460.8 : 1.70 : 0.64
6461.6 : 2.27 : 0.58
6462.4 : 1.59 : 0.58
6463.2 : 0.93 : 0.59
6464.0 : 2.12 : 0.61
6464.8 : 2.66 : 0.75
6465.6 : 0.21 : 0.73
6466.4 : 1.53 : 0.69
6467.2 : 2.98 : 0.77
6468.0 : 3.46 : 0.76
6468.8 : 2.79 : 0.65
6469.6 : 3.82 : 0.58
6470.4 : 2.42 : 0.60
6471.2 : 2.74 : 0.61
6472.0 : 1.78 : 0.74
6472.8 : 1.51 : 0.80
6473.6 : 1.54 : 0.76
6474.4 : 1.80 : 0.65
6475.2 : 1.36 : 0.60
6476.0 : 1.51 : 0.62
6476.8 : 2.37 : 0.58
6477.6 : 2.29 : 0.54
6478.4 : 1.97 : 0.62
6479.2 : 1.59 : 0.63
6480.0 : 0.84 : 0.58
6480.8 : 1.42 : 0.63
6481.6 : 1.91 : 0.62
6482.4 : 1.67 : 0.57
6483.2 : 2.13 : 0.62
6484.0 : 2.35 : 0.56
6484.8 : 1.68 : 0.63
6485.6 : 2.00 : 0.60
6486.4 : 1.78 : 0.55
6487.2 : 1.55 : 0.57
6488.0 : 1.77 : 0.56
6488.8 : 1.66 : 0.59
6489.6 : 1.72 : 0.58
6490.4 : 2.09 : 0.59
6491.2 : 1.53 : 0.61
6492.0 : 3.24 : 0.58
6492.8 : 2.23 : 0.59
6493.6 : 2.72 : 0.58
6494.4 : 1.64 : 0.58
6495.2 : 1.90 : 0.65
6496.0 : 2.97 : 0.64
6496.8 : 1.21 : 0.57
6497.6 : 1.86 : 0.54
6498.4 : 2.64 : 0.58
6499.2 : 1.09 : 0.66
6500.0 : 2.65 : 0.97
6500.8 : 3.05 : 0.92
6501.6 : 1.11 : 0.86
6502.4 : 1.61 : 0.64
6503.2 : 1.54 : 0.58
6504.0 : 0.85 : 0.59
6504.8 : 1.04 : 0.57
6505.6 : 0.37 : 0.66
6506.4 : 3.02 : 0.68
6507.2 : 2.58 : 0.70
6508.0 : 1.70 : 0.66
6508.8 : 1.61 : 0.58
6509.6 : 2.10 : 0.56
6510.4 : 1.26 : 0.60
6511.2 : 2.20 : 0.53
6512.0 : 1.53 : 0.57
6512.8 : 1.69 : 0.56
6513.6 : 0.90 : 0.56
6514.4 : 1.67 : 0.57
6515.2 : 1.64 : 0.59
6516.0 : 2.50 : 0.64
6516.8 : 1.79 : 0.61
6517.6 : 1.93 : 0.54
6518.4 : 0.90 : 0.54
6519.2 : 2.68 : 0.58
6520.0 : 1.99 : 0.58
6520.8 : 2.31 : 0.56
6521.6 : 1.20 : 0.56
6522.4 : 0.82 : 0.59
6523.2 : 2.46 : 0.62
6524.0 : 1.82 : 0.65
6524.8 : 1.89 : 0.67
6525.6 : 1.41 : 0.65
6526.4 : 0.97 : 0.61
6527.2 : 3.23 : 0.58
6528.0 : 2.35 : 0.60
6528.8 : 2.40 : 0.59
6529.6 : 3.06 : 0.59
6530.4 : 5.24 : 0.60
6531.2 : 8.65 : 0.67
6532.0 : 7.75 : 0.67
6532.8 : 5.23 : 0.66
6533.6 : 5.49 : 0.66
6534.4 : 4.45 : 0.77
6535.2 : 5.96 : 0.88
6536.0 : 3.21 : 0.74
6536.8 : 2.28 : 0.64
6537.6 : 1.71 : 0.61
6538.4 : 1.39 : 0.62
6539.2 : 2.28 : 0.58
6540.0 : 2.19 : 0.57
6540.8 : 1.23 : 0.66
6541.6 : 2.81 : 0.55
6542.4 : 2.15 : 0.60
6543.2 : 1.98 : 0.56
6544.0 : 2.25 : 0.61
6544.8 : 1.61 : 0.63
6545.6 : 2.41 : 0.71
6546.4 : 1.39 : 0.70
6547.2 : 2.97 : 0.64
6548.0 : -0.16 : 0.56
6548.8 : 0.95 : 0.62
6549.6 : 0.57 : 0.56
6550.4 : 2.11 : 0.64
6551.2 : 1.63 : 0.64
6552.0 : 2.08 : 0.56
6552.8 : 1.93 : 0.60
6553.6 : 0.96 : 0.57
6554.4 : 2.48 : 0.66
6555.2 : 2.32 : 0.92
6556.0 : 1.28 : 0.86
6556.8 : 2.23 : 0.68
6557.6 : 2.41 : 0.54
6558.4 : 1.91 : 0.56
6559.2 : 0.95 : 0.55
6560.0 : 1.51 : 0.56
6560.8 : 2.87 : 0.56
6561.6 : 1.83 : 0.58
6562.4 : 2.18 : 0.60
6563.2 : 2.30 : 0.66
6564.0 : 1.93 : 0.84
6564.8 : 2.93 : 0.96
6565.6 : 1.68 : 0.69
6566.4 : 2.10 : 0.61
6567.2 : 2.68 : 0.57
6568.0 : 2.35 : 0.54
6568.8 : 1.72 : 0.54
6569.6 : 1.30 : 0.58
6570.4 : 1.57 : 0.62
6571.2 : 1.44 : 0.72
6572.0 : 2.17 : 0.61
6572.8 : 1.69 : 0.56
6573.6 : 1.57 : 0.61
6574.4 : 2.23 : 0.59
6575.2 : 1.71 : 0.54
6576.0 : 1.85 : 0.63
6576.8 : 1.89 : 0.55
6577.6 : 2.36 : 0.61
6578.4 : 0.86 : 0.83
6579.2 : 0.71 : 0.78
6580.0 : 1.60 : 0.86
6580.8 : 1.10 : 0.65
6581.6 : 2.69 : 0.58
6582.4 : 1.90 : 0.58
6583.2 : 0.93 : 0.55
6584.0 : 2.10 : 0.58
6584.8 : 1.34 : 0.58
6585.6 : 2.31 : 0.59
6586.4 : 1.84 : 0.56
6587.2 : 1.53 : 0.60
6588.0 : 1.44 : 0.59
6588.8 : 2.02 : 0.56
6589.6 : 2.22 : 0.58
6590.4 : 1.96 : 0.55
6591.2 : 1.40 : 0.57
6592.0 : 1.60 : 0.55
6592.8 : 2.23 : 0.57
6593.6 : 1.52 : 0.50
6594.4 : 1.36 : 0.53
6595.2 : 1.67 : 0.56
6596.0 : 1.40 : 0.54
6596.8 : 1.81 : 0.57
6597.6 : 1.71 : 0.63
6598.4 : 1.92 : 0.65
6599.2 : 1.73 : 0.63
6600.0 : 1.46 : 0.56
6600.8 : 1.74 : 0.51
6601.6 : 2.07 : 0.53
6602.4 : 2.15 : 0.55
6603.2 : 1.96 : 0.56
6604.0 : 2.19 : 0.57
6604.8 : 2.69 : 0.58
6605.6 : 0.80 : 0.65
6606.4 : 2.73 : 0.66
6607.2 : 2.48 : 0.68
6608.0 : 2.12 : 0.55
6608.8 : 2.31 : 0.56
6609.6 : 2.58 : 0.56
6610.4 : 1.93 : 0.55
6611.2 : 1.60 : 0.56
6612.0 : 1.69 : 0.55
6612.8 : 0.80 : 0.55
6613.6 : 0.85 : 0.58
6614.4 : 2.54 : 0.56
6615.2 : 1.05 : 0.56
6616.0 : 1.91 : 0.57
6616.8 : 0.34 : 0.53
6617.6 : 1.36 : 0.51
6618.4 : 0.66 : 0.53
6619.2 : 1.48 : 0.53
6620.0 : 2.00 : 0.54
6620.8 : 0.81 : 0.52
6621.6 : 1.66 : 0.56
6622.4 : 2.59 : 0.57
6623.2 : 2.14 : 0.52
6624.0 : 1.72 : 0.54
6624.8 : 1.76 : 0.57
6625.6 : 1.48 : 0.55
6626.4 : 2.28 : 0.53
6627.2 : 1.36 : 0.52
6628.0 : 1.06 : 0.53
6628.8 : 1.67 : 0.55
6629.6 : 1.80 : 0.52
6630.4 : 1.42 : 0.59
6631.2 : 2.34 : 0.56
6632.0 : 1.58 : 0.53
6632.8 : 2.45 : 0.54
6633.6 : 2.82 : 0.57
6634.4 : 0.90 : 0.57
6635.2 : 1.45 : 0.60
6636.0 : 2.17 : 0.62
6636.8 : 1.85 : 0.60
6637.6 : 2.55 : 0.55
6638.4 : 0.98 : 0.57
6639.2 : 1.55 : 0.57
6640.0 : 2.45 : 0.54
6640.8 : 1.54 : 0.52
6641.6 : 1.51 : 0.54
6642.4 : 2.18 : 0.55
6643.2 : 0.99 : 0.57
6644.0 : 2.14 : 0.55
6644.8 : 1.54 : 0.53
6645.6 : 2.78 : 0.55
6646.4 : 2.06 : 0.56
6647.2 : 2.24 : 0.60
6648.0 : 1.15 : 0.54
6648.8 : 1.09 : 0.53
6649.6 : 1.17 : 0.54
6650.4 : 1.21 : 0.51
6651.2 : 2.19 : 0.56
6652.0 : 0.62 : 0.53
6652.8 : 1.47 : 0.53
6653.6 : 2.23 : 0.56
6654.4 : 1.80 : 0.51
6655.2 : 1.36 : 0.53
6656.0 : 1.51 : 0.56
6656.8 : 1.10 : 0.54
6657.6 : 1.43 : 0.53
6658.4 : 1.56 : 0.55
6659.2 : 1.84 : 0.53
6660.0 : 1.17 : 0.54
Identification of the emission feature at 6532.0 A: [O III] 5007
